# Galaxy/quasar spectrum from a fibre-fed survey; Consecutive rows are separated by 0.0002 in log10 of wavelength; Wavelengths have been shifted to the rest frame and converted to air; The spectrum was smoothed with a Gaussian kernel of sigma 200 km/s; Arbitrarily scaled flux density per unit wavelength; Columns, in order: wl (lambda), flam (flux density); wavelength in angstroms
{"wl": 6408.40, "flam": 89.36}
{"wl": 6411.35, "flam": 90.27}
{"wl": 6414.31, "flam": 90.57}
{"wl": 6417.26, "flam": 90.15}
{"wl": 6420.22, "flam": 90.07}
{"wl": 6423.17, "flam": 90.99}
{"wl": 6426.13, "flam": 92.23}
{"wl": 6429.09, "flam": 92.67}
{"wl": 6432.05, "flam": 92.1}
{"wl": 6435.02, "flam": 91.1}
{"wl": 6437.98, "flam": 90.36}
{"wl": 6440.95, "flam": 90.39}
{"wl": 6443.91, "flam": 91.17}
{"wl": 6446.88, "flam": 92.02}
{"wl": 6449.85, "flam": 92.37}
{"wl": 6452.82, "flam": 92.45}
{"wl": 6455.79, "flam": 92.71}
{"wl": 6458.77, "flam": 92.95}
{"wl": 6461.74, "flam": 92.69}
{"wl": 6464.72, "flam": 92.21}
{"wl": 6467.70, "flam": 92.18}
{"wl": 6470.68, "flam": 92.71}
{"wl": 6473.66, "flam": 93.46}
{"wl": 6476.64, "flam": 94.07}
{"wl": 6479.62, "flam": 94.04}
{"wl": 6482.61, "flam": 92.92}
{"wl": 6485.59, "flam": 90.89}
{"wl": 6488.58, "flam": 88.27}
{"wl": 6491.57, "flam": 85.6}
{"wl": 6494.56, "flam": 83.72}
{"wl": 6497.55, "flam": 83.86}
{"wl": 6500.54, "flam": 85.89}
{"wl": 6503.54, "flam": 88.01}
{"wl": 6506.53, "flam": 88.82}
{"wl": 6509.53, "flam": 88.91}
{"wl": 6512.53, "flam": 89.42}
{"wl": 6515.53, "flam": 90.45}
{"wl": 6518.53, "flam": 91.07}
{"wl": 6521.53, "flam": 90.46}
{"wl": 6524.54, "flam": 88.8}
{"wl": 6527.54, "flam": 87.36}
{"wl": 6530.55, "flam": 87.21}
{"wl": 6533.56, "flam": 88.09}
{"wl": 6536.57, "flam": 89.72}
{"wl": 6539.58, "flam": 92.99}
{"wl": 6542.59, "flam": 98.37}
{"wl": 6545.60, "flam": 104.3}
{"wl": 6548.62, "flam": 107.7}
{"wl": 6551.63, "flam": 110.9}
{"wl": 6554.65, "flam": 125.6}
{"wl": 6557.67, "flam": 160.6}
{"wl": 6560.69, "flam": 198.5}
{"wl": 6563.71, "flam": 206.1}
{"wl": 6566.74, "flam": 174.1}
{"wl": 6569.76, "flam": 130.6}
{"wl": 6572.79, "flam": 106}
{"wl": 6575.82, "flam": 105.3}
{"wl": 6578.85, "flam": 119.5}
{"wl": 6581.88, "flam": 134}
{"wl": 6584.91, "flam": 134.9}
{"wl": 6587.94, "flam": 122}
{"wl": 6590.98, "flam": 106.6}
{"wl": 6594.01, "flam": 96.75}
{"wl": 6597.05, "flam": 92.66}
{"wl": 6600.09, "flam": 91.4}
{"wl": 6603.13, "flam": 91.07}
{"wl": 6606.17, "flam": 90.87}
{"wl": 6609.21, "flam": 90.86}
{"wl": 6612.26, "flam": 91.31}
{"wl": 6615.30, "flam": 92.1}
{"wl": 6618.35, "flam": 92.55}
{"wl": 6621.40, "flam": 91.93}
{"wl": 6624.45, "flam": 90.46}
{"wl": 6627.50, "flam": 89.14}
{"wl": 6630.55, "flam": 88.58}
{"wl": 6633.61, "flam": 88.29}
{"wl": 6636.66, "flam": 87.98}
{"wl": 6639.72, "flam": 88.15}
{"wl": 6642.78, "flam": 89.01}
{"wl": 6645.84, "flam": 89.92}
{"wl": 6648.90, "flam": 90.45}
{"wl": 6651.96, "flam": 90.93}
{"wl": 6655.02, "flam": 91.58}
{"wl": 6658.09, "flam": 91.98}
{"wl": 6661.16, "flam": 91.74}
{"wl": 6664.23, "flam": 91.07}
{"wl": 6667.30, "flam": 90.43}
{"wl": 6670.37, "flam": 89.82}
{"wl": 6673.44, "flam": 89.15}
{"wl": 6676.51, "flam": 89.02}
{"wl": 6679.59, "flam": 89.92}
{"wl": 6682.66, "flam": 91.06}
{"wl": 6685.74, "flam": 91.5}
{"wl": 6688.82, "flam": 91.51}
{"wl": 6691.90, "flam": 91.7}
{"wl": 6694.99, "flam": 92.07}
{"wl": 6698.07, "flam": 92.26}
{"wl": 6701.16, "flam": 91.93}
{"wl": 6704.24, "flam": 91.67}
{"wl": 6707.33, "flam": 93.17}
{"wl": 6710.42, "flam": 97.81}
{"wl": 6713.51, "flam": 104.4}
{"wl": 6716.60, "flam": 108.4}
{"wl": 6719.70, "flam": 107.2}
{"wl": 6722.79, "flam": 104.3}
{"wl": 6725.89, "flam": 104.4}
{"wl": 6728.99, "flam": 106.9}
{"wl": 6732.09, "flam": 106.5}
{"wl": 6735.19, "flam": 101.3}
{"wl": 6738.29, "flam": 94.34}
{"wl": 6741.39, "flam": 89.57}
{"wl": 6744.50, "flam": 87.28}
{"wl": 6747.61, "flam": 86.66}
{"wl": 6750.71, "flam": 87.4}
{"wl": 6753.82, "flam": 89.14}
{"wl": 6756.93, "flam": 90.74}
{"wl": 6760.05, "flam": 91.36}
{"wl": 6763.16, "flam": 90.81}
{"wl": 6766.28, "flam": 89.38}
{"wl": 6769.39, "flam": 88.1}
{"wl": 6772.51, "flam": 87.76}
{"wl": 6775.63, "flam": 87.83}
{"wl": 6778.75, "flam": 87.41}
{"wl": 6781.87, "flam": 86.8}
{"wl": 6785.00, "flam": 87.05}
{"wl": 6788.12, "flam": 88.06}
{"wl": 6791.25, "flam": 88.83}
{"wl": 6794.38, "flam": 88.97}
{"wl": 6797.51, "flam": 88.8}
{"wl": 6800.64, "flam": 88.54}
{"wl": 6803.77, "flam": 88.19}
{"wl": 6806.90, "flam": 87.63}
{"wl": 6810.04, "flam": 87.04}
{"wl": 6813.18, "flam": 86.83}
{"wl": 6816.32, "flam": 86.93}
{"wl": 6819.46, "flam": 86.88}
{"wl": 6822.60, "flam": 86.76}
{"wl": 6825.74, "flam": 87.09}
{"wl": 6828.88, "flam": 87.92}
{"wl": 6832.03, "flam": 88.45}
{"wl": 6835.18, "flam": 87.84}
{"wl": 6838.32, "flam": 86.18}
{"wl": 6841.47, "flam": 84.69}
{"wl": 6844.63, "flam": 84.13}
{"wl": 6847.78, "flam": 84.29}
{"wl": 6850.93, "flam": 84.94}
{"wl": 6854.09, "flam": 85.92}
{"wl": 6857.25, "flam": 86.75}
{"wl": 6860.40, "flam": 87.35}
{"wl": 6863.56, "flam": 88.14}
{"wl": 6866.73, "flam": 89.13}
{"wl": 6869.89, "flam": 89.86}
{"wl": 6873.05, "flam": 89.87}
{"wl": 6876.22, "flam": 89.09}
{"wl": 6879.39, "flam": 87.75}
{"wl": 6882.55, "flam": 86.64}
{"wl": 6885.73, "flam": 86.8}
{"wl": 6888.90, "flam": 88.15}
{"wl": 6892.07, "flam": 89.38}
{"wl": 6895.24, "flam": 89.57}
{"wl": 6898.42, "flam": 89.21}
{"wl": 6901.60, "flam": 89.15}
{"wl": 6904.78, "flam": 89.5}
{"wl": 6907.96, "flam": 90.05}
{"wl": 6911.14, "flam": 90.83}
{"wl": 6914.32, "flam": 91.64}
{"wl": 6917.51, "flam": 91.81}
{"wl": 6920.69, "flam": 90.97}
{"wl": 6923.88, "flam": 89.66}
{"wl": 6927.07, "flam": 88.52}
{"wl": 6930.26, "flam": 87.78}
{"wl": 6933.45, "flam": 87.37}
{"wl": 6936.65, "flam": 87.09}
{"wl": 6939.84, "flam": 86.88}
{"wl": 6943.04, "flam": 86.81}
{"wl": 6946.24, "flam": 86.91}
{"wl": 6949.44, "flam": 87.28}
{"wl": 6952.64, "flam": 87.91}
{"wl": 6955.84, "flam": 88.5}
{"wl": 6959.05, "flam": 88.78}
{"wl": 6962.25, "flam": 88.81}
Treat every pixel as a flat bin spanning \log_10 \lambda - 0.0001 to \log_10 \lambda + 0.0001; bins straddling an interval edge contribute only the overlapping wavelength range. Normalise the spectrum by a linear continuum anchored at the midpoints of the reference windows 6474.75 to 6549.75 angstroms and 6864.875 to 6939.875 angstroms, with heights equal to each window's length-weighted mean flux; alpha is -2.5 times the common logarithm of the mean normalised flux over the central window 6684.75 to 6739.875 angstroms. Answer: -0.10 mag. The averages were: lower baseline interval 90.8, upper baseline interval 89.1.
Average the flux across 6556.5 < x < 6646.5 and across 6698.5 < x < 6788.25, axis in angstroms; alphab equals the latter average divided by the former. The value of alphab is 0.85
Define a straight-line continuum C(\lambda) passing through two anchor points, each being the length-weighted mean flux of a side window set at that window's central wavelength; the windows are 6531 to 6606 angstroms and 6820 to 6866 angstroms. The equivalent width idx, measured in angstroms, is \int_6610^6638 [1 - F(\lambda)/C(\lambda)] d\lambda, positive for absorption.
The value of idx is 5.6 angstroms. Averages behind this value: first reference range 119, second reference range 86.5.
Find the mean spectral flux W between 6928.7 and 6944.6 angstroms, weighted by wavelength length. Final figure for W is 87.2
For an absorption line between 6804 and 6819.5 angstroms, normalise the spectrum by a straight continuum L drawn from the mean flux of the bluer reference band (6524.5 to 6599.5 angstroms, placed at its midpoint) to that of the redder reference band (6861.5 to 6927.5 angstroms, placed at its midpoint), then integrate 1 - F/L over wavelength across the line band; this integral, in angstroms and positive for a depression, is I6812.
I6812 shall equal 1.5 angstroms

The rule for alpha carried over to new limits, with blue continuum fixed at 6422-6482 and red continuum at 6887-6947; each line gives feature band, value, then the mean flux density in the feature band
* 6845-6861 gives 0.05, 85.7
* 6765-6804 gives 0.02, 88.1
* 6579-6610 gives -0.16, 106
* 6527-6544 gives 0.01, 90.8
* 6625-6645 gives 0.03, 88.7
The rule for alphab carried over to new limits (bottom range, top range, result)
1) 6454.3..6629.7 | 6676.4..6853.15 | 0.89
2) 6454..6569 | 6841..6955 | 0.86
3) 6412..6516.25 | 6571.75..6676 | 1.06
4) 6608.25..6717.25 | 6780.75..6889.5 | 0.95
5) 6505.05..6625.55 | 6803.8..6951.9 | 0.81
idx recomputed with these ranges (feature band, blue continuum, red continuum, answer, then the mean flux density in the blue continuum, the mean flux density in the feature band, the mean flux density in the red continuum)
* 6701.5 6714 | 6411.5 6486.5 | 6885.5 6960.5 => -0.75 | 92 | 95.7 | 88.8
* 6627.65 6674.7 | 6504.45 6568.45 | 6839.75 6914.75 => 6.40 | 112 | 89.9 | 88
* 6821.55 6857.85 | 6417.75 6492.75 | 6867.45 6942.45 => 1.29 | 91.7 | 86.2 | 89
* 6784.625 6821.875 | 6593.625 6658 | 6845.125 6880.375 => 0.19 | 90.7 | 87.8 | 87.4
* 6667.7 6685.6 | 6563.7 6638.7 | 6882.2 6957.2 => 2.10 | 106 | 90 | 88.7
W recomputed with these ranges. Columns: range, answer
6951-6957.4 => 88.2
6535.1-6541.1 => 91.4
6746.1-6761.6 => 89.1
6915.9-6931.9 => 89.7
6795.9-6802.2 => 88.7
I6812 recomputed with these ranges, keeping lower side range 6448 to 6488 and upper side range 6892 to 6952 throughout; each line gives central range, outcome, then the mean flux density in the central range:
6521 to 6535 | 0.6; 88.2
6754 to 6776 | 0.2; 89.5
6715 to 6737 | -3.6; 105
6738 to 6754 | 0.3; 88.7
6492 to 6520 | 1.4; 87.7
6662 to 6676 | 0.1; 90.2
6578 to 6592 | -5.0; 124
